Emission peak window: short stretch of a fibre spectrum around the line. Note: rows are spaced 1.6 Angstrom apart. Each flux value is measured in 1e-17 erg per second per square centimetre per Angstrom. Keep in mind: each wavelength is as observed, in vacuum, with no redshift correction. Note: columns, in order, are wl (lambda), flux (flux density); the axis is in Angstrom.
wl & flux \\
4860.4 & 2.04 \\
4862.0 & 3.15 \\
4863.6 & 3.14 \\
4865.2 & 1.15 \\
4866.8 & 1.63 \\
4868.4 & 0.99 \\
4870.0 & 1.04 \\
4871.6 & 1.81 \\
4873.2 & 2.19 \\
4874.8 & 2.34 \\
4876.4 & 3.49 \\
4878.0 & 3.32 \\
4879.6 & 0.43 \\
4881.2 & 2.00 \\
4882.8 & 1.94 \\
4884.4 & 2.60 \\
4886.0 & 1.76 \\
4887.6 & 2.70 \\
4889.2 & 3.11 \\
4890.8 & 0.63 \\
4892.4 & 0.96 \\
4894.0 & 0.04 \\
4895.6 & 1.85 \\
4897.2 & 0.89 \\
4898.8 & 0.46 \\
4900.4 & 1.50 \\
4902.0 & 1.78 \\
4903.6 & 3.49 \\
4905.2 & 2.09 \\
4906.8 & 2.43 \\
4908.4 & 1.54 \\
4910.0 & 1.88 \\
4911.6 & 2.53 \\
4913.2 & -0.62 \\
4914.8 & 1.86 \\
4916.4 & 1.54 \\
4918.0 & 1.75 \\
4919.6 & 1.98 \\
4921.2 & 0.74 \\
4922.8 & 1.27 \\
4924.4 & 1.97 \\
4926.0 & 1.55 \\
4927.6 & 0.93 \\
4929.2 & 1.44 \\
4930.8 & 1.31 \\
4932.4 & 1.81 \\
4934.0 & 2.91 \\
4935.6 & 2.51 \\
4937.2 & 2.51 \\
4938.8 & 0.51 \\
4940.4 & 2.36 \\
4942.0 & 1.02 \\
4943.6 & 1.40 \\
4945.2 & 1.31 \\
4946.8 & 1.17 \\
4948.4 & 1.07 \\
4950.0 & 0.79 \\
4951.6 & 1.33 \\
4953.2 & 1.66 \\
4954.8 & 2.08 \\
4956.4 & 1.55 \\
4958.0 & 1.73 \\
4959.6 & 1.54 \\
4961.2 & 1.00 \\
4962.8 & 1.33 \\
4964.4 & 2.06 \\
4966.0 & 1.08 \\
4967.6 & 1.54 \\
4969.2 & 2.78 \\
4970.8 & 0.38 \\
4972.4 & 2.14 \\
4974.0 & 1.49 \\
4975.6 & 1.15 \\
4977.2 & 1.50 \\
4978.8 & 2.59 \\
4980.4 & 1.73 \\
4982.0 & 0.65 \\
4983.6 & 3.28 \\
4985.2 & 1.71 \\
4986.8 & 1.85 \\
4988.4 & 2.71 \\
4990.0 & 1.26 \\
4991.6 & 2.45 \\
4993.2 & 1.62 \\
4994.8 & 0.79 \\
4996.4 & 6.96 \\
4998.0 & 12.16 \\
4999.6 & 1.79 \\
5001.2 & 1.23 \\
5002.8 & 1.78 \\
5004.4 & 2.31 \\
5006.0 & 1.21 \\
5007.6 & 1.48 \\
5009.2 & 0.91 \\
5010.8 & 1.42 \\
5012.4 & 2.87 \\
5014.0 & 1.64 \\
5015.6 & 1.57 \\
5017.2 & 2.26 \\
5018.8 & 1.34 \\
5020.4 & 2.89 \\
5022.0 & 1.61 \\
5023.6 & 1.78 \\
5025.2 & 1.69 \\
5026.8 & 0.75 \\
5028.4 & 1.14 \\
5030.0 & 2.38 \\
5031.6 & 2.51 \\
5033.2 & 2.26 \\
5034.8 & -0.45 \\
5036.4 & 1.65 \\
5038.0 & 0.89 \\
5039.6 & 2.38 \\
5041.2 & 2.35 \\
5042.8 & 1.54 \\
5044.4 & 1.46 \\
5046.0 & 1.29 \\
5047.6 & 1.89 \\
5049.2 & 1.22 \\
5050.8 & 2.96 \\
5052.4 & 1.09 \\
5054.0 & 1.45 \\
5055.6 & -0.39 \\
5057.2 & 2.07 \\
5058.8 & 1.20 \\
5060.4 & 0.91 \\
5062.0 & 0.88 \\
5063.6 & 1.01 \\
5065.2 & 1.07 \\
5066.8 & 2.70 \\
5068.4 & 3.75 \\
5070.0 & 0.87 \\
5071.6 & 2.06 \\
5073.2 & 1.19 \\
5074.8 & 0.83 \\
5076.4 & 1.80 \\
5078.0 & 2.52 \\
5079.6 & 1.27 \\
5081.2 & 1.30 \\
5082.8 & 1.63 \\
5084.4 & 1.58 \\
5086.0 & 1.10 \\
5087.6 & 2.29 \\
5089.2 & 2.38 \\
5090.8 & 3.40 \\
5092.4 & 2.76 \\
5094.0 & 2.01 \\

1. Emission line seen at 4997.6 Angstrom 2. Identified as Hbeta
